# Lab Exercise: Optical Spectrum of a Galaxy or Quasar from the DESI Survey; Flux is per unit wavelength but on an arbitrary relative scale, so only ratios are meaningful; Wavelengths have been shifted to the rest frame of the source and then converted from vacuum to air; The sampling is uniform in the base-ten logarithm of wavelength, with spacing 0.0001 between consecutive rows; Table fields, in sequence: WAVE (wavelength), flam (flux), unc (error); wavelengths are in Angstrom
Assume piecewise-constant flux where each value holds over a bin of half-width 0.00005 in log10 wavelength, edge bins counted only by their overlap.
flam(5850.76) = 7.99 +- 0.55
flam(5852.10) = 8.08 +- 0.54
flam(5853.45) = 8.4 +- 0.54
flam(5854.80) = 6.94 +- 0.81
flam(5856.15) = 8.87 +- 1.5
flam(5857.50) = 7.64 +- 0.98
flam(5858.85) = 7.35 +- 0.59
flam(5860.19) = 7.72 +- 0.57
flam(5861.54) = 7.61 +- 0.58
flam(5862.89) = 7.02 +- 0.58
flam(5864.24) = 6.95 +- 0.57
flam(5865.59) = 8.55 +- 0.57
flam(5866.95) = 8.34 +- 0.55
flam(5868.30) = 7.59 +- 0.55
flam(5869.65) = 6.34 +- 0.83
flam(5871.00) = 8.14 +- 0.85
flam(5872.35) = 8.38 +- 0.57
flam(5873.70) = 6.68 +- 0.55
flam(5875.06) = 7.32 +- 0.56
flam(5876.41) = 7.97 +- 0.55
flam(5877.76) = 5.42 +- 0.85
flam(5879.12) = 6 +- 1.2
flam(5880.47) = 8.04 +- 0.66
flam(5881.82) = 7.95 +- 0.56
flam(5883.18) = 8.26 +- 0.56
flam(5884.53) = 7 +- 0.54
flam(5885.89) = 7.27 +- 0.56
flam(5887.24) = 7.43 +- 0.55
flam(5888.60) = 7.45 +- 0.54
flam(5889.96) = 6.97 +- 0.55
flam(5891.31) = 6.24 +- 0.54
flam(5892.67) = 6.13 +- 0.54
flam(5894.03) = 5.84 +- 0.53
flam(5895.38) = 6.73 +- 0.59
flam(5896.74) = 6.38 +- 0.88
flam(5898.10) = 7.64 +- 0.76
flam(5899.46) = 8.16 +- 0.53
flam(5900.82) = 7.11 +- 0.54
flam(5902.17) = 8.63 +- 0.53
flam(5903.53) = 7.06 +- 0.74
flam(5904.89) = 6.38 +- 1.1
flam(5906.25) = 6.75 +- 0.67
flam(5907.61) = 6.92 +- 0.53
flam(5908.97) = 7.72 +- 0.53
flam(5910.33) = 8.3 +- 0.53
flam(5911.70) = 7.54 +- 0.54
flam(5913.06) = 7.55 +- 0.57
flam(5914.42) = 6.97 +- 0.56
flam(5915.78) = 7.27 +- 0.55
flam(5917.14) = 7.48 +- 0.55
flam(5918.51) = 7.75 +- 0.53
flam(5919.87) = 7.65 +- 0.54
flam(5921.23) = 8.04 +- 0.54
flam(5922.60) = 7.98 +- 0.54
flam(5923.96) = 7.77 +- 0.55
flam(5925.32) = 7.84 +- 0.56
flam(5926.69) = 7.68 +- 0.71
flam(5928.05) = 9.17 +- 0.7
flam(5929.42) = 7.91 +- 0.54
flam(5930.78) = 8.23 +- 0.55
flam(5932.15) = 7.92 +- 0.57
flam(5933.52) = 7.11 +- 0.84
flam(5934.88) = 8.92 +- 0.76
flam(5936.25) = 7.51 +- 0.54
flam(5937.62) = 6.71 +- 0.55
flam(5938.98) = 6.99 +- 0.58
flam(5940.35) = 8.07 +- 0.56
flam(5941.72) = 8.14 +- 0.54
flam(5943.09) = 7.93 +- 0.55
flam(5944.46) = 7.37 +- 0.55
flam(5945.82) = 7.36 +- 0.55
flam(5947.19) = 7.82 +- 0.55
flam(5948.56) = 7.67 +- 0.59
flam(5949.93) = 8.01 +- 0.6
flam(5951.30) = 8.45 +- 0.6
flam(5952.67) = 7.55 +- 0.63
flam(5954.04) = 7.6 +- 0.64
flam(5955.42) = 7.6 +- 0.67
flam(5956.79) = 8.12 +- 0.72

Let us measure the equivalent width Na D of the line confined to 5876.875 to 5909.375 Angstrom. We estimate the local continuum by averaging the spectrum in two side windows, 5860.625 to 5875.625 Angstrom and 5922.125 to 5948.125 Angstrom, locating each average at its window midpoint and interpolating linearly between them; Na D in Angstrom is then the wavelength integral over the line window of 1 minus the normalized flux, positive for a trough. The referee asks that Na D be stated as 2.5 Angstrom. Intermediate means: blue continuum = 7.54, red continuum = 7.81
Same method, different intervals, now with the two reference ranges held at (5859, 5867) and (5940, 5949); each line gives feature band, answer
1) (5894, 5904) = 0.52 Angstrom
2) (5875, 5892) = 1.08 Angstrom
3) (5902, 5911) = 0.44 Angstrom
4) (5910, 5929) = -0.15 Angstrom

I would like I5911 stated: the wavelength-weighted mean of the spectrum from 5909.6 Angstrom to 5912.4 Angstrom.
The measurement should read 7.89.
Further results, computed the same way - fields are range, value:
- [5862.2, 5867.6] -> 7.7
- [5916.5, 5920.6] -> 7.63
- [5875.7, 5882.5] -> 7.08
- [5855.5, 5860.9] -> 7.9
